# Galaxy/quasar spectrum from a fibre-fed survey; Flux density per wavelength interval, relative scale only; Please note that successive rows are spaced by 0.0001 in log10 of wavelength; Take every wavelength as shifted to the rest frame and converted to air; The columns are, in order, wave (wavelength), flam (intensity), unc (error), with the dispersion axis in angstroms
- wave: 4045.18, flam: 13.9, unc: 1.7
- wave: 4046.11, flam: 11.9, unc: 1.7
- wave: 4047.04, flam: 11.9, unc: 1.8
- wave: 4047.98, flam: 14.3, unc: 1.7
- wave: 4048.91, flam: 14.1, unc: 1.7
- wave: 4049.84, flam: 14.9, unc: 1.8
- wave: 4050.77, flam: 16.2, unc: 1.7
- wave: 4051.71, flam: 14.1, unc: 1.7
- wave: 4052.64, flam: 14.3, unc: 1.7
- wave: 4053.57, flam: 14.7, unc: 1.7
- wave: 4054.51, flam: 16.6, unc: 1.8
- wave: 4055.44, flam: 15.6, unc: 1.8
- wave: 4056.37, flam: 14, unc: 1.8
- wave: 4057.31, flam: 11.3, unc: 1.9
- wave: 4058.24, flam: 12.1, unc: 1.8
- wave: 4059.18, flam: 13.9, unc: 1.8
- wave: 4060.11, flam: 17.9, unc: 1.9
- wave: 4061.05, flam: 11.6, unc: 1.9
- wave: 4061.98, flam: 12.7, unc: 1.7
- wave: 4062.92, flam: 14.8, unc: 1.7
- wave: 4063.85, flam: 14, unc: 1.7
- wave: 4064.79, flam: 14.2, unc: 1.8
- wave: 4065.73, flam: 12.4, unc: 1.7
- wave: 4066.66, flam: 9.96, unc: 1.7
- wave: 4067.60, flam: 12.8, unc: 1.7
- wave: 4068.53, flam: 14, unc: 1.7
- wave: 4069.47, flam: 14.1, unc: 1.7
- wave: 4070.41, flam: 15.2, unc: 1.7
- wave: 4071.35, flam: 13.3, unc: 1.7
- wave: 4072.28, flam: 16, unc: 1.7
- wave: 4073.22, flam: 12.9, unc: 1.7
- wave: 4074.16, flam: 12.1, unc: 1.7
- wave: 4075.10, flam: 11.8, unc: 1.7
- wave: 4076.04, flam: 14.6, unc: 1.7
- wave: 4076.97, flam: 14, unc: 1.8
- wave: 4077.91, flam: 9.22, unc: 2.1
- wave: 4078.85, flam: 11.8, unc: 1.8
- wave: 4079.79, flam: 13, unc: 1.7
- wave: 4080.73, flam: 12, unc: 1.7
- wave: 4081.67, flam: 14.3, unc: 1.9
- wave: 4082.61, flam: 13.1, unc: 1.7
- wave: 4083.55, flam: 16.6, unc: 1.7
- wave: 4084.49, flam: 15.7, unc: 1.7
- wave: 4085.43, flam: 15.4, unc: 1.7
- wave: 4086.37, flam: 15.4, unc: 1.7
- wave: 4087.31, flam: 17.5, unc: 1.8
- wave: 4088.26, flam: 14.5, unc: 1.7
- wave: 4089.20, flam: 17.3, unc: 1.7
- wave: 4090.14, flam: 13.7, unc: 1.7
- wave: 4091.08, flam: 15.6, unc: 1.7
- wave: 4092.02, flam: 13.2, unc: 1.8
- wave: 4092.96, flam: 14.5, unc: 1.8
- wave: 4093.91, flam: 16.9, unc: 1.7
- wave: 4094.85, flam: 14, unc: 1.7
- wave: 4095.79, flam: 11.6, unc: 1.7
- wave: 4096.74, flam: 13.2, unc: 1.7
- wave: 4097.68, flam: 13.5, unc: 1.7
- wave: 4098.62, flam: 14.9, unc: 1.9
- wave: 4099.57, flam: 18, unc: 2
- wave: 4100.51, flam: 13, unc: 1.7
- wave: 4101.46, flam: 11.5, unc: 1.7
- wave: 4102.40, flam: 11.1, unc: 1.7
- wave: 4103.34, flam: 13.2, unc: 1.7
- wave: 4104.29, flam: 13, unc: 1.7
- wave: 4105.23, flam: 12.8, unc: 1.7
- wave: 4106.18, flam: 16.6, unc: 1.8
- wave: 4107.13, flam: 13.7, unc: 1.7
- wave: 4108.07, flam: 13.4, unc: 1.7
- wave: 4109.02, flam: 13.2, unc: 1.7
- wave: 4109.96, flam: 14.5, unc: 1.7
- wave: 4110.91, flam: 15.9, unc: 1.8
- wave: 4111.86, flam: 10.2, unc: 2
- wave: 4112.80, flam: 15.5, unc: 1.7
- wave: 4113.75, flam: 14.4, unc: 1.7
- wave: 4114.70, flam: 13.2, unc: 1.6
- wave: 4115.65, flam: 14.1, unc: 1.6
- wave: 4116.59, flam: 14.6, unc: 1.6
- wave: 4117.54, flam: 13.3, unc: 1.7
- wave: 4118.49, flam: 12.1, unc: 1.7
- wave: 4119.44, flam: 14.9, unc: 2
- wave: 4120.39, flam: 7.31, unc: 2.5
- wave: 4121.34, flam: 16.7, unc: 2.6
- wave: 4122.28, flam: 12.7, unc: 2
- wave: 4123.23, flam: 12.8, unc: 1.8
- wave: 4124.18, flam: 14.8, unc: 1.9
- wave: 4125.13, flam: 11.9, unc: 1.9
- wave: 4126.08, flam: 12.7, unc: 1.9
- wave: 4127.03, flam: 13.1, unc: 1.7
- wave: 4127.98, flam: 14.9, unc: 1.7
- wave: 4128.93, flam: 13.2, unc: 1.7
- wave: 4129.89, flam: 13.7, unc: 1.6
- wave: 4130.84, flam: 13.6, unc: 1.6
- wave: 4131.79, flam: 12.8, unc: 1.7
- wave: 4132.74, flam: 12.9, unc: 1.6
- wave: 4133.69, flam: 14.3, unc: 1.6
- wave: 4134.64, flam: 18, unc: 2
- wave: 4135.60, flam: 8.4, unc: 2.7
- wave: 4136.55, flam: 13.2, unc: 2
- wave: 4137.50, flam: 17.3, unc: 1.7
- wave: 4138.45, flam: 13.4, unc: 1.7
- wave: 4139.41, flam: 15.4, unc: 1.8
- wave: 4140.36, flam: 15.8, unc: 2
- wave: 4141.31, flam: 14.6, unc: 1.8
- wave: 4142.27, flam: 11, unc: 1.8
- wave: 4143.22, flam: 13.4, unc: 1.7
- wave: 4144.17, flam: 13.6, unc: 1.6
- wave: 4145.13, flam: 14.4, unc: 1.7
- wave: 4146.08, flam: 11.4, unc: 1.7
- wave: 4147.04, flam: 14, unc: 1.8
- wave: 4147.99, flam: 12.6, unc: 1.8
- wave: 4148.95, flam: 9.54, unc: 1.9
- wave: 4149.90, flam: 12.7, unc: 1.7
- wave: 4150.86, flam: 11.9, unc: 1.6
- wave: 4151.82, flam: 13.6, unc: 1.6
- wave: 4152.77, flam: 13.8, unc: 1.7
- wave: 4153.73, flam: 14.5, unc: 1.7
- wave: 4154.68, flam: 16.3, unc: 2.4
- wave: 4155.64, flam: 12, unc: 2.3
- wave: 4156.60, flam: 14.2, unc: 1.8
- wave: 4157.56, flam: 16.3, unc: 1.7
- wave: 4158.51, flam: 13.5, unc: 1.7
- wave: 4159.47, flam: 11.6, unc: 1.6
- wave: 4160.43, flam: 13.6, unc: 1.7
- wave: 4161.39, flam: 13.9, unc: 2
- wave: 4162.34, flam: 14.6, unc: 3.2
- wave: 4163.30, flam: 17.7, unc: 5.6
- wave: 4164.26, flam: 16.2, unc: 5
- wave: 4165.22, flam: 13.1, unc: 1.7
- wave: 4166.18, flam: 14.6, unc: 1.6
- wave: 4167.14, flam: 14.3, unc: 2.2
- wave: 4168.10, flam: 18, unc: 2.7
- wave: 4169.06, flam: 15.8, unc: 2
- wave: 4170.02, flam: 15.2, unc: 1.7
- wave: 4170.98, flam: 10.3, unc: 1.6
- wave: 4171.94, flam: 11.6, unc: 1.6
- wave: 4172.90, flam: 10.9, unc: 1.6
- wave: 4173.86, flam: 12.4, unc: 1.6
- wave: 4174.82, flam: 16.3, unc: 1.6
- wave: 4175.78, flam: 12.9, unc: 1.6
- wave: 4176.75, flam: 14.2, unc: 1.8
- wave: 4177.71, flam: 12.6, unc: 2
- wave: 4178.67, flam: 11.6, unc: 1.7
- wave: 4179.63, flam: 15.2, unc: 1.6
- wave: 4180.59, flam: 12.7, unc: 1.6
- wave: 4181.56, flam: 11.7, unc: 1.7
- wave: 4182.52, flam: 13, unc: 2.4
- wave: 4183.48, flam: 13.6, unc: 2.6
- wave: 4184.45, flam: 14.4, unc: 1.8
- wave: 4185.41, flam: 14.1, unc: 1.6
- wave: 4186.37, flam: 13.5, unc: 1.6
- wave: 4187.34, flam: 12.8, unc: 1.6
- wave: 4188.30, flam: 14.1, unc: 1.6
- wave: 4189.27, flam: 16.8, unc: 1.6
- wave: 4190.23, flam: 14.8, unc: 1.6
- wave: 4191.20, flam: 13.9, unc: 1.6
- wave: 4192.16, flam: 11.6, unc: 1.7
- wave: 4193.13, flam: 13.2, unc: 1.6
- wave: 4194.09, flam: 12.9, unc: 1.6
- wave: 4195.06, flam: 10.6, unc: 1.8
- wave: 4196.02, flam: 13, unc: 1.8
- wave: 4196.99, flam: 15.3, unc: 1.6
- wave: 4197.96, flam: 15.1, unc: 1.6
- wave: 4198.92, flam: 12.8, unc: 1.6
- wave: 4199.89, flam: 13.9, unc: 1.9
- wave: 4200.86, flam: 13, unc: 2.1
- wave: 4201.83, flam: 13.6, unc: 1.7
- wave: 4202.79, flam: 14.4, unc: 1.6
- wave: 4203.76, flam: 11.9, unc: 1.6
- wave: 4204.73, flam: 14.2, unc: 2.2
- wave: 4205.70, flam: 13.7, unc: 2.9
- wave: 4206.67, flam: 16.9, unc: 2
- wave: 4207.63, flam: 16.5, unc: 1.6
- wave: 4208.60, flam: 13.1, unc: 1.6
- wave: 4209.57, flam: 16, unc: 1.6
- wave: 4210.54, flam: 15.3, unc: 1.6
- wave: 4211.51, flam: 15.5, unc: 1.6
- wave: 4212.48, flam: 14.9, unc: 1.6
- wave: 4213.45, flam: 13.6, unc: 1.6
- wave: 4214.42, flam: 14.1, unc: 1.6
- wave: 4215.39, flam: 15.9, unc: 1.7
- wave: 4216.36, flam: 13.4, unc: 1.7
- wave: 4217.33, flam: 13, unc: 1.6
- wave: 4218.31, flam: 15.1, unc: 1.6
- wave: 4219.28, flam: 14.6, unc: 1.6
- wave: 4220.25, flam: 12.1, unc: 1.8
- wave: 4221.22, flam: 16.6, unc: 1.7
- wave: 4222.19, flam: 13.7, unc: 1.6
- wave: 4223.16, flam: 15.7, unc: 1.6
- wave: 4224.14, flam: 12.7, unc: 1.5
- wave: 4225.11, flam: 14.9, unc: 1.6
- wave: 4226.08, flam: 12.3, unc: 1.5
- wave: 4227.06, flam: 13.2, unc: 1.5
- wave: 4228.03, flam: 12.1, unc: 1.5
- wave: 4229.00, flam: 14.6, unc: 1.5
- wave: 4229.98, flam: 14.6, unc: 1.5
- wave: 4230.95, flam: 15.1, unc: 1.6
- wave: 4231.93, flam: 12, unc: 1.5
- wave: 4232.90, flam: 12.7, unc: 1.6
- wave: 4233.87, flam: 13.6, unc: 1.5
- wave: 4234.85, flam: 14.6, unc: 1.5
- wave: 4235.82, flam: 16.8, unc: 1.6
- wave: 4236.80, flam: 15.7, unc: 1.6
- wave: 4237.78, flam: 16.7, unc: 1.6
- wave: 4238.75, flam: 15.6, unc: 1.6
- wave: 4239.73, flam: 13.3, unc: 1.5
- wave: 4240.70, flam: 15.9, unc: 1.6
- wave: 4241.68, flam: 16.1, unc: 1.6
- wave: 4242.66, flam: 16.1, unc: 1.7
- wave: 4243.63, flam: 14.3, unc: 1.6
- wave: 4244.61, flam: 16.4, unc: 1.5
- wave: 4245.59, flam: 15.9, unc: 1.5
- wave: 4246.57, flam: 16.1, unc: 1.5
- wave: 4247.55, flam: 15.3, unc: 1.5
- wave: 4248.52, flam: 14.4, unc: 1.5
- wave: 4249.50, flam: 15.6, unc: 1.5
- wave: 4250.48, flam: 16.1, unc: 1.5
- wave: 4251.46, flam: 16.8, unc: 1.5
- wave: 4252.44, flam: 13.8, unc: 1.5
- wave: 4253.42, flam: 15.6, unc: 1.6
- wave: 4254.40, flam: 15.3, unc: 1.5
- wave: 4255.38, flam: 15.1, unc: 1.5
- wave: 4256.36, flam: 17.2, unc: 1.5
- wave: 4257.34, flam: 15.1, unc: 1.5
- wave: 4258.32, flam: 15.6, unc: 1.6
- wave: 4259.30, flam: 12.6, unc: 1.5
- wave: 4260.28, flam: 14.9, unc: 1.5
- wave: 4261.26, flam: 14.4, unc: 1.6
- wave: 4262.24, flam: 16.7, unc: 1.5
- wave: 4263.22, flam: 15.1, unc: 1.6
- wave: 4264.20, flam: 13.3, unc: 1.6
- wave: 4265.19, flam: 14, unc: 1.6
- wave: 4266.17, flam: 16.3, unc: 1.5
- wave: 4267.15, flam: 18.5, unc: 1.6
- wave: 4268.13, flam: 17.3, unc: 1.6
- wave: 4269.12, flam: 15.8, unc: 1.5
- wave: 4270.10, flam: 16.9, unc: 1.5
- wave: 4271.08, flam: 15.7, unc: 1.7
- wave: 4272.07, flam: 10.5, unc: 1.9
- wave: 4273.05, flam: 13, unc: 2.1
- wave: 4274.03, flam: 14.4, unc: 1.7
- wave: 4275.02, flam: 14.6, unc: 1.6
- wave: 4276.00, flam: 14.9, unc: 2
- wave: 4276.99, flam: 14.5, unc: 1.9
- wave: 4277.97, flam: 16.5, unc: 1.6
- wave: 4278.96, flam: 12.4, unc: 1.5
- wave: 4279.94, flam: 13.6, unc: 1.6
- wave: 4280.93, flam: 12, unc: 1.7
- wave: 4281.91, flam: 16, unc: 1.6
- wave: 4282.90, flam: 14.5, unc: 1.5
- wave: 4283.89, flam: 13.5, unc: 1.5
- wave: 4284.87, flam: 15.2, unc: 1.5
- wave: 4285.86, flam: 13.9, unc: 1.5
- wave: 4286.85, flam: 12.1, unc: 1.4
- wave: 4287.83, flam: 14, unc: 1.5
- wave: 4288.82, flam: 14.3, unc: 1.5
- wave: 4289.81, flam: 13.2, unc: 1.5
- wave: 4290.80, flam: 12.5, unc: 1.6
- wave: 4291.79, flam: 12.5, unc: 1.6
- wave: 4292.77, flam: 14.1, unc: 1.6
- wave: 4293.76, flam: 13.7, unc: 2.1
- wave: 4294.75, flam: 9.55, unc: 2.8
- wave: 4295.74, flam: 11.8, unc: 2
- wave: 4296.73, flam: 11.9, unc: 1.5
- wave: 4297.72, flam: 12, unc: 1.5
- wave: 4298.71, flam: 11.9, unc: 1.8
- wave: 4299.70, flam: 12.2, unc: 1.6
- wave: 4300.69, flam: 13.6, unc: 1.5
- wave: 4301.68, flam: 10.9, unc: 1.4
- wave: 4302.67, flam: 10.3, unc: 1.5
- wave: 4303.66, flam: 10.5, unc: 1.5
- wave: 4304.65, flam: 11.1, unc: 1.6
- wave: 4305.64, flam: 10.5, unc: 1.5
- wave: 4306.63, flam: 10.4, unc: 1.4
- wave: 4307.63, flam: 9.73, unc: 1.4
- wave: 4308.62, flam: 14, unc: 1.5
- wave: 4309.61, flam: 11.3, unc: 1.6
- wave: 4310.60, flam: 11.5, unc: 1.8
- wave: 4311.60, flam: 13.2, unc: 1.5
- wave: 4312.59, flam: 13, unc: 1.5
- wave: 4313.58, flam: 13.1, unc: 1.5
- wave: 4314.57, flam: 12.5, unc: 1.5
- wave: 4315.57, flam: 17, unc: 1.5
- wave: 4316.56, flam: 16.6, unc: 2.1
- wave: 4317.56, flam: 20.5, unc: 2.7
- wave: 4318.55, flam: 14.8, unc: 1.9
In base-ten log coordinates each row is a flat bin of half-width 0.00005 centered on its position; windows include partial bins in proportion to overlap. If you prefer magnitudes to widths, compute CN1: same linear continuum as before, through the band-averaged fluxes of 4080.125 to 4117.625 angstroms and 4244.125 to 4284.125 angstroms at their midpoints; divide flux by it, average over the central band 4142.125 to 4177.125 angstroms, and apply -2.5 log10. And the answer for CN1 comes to 0.06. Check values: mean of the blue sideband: 14.2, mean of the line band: 13.7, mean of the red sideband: 15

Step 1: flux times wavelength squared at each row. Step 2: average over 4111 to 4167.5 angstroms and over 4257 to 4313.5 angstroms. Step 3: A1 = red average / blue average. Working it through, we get 1.06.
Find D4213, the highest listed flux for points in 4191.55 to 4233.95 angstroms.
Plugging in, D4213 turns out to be 16.9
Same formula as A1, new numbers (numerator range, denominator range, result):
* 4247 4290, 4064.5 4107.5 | 1.17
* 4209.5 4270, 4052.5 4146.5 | 1.16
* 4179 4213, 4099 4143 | 1.06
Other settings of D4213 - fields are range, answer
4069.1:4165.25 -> 18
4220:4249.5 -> 16.8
